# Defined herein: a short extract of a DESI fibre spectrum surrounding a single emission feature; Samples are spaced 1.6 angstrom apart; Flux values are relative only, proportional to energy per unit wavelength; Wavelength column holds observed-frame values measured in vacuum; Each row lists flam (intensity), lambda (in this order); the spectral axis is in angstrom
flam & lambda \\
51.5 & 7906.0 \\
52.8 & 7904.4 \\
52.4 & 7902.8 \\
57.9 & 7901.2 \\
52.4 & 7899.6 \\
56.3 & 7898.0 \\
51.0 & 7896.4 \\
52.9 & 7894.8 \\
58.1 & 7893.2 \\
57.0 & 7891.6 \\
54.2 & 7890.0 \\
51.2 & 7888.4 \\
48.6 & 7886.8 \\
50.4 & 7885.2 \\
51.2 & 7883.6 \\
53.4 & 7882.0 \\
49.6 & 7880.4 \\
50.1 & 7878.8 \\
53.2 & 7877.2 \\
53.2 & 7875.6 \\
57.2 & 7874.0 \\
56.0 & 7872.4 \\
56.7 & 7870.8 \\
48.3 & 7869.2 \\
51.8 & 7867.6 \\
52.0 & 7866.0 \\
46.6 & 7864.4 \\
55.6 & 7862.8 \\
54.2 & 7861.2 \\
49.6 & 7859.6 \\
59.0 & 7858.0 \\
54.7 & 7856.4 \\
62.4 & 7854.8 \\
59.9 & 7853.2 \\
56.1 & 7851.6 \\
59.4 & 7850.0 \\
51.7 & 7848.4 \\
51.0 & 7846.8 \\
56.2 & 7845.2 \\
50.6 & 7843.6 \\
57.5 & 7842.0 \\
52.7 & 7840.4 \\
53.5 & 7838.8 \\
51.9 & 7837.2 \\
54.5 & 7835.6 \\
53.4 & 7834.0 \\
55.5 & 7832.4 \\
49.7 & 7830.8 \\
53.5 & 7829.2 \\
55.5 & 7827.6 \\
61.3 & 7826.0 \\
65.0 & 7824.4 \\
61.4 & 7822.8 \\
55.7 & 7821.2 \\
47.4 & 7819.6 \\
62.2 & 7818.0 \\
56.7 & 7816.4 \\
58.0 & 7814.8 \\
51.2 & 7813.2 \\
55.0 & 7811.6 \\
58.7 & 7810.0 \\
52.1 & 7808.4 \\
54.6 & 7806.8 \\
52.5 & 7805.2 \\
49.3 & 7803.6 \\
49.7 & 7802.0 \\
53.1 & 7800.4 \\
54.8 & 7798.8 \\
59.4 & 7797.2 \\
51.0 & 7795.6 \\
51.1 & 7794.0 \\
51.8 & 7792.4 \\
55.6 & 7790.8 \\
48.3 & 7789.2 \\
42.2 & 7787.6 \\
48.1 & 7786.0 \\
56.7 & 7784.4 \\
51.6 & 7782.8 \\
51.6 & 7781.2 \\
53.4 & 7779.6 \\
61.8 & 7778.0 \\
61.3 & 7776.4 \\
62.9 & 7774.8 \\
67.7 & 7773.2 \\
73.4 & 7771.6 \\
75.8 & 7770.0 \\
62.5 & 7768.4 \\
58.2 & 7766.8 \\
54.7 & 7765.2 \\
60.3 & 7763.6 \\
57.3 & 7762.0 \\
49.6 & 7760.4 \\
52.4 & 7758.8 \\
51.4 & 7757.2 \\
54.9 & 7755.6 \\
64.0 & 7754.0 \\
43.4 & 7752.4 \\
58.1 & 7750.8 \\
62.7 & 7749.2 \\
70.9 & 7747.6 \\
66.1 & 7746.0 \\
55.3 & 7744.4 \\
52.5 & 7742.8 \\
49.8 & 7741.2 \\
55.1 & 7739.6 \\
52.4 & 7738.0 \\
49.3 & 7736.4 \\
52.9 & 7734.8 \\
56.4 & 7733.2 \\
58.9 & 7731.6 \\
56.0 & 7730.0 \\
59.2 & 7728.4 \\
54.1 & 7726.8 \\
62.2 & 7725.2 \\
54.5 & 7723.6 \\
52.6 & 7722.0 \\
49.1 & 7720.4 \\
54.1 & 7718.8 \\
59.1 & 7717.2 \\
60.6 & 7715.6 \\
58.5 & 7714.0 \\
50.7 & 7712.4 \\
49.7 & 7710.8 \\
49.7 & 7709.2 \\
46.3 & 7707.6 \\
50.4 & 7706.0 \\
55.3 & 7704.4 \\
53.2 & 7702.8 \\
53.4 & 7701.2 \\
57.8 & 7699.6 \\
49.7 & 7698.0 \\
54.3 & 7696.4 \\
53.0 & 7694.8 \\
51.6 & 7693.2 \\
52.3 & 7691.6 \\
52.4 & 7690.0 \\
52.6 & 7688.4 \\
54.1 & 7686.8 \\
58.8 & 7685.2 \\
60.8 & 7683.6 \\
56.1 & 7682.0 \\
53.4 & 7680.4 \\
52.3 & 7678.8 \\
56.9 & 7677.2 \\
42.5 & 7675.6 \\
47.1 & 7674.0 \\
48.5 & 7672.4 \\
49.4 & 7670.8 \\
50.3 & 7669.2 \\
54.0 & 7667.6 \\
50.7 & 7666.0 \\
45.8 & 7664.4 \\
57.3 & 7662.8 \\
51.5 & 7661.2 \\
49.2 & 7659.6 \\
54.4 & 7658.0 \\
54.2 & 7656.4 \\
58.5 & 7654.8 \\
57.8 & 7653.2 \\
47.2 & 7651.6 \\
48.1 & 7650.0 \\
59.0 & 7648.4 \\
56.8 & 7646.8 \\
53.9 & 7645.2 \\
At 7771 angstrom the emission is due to [N II]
